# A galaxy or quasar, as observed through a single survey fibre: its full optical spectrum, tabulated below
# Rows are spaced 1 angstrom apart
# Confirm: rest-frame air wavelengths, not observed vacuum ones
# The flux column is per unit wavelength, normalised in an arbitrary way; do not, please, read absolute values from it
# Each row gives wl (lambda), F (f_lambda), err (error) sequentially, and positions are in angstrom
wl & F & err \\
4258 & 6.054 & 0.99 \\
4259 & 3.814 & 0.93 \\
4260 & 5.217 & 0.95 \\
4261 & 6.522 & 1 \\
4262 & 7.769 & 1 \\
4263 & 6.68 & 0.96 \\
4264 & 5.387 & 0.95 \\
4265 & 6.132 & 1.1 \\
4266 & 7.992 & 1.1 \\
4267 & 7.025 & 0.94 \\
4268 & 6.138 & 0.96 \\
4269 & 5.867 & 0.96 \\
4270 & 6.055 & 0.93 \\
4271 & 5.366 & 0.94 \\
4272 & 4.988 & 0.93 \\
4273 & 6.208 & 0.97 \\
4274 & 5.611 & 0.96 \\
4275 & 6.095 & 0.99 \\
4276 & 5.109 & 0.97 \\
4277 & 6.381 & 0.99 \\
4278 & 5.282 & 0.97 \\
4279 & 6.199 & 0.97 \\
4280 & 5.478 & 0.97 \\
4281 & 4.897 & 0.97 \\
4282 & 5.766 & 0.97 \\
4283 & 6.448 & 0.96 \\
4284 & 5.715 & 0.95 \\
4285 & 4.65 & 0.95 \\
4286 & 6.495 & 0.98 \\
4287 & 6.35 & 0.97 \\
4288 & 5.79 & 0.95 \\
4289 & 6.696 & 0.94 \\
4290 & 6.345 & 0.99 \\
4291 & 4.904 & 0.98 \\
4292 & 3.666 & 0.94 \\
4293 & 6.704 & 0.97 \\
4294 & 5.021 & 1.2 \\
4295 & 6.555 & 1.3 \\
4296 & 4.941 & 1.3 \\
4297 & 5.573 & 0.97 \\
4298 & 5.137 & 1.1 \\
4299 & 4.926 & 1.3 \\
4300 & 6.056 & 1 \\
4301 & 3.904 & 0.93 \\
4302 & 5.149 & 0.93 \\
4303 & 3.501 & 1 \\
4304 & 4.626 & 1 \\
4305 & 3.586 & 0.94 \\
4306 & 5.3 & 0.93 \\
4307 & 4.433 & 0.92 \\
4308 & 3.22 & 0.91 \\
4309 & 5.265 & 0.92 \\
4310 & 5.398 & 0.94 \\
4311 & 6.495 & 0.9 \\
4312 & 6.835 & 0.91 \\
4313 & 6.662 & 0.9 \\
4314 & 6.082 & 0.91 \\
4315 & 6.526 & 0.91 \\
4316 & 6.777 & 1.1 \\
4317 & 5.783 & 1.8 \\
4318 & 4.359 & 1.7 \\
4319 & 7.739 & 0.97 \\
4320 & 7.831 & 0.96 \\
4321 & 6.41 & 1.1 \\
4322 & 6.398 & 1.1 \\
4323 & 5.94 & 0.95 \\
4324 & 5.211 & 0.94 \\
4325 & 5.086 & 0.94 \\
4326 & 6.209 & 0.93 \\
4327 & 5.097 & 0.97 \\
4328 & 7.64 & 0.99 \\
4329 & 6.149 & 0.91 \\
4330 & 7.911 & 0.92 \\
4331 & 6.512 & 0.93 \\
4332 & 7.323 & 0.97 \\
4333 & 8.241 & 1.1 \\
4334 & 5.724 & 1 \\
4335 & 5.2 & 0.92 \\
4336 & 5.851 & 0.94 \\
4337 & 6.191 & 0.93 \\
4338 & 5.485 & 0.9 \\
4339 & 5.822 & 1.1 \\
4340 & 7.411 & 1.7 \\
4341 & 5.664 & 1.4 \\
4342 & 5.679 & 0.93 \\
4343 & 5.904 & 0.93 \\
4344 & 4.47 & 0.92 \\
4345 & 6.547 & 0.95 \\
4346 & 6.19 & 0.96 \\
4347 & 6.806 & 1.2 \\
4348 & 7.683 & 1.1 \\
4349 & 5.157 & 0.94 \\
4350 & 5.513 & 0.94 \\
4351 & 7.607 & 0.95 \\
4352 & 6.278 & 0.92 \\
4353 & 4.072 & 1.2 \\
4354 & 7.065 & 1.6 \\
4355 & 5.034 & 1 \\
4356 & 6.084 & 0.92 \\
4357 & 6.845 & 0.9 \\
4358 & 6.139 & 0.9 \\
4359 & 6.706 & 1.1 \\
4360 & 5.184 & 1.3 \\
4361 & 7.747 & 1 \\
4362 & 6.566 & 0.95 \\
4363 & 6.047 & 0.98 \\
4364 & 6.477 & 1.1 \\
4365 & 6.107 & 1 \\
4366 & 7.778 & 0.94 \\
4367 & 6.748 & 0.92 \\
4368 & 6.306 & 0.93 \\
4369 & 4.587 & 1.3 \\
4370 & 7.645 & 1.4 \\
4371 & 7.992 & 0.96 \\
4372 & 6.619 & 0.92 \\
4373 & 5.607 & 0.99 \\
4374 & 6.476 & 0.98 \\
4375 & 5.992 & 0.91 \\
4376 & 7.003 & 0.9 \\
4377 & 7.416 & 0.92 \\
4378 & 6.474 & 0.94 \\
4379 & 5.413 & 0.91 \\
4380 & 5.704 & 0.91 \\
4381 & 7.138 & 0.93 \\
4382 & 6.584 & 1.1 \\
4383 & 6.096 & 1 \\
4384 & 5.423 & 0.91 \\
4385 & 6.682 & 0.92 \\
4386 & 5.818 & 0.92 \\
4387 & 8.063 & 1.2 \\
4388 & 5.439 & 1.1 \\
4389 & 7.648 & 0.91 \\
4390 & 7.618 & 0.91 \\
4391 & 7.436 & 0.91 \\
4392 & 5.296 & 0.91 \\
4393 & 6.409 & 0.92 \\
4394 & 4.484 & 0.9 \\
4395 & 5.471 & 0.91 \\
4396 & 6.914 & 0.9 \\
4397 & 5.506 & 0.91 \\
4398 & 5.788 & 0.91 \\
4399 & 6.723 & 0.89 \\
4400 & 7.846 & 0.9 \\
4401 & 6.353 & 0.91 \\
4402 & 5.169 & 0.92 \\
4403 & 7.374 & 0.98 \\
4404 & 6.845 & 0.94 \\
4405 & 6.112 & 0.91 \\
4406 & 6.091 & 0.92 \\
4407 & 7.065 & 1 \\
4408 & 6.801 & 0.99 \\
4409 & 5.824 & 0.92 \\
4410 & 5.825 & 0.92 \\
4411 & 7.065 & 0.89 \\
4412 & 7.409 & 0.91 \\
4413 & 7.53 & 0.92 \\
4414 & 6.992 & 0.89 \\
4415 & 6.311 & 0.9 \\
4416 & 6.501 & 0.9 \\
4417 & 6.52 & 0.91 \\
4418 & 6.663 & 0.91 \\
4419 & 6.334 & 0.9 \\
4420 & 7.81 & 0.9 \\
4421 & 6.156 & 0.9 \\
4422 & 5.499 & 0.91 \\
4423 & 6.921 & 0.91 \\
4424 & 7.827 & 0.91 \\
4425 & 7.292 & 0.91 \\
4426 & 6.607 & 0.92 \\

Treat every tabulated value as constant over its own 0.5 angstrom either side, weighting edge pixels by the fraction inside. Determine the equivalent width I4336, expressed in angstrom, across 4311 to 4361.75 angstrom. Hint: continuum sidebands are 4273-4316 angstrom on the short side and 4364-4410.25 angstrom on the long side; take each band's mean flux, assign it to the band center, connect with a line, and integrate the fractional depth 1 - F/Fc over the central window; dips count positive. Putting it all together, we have -3.0 angstrom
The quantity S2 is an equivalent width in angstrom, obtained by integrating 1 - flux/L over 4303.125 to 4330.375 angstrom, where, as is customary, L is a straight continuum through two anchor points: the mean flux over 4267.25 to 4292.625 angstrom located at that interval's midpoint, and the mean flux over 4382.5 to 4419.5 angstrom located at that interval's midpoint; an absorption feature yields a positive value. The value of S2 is 0.5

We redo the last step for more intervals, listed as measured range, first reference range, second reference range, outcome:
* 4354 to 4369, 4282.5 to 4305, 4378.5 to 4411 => -0.8 angstrom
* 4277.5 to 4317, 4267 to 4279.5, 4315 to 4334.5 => 4.1 angstrom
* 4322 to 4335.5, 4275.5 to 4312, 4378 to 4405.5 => -1.5 angstrom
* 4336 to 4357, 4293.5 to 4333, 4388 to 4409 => -0.1 angstrom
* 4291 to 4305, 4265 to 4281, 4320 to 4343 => 2.5 angstrom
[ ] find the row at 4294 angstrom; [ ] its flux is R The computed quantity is 5.021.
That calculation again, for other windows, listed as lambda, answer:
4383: 6.096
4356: 6.084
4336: 5.851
